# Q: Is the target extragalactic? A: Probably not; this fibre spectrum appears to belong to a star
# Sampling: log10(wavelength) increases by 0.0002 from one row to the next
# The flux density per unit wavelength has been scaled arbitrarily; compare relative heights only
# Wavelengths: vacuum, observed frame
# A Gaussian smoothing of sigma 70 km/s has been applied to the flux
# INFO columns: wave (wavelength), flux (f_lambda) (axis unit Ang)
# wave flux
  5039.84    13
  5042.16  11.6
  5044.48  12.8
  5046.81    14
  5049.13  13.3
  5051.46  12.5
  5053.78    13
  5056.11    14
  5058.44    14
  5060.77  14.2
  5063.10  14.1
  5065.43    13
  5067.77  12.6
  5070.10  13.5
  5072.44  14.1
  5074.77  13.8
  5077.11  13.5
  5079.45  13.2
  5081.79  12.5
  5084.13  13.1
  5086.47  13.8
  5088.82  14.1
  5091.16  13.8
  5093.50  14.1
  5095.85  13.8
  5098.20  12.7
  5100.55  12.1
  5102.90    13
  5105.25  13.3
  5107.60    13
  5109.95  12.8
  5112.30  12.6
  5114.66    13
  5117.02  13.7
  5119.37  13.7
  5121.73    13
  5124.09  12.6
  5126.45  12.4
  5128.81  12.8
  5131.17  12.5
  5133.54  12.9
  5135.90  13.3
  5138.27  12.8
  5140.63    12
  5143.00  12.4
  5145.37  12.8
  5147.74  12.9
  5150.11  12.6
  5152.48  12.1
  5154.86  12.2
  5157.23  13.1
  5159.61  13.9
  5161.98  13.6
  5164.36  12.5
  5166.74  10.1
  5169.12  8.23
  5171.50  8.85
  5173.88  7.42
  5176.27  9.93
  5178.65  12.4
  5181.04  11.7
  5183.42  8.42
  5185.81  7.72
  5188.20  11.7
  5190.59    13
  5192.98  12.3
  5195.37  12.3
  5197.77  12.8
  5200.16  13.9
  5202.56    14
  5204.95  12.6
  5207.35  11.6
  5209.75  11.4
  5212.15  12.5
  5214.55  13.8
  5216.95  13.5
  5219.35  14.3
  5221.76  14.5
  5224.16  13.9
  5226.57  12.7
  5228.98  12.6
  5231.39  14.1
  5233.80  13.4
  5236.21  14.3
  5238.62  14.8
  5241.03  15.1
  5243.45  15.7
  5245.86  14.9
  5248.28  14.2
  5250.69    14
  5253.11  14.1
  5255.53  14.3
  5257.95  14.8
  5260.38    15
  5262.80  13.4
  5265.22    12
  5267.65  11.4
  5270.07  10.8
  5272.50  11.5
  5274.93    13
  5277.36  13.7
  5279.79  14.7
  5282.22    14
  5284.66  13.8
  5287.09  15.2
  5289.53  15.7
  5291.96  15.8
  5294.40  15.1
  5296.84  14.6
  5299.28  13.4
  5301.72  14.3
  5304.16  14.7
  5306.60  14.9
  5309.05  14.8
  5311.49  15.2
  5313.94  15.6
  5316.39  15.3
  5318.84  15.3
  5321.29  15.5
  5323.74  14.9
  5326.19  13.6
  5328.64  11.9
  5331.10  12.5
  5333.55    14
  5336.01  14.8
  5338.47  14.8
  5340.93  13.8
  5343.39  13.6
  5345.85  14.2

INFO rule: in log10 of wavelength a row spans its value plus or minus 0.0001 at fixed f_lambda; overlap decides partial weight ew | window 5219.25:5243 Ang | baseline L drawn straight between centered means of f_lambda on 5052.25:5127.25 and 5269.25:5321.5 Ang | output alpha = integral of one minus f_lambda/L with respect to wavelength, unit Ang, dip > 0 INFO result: 0.1 Ang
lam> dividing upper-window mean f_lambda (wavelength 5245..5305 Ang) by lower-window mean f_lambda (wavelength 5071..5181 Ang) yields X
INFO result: 1.11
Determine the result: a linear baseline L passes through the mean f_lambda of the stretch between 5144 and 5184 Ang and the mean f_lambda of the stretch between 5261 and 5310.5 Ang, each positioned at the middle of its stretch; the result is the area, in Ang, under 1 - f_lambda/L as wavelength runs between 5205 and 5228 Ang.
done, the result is -1.2 Ang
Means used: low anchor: 11.4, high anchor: 13.9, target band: 13.1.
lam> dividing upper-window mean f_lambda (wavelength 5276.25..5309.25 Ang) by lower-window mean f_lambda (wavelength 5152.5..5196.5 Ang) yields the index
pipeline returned 1.32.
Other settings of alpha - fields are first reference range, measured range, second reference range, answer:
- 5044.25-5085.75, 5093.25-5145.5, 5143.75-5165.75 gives 0.6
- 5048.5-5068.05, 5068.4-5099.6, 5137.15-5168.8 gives -0.8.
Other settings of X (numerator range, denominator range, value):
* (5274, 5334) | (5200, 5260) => 1.05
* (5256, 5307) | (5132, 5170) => 1.12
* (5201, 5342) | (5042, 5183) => 1.10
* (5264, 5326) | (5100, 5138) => 1.10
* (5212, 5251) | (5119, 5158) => 1.11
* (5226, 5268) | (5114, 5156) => 1.10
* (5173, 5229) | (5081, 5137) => 0.93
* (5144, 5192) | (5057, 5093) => 0.83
